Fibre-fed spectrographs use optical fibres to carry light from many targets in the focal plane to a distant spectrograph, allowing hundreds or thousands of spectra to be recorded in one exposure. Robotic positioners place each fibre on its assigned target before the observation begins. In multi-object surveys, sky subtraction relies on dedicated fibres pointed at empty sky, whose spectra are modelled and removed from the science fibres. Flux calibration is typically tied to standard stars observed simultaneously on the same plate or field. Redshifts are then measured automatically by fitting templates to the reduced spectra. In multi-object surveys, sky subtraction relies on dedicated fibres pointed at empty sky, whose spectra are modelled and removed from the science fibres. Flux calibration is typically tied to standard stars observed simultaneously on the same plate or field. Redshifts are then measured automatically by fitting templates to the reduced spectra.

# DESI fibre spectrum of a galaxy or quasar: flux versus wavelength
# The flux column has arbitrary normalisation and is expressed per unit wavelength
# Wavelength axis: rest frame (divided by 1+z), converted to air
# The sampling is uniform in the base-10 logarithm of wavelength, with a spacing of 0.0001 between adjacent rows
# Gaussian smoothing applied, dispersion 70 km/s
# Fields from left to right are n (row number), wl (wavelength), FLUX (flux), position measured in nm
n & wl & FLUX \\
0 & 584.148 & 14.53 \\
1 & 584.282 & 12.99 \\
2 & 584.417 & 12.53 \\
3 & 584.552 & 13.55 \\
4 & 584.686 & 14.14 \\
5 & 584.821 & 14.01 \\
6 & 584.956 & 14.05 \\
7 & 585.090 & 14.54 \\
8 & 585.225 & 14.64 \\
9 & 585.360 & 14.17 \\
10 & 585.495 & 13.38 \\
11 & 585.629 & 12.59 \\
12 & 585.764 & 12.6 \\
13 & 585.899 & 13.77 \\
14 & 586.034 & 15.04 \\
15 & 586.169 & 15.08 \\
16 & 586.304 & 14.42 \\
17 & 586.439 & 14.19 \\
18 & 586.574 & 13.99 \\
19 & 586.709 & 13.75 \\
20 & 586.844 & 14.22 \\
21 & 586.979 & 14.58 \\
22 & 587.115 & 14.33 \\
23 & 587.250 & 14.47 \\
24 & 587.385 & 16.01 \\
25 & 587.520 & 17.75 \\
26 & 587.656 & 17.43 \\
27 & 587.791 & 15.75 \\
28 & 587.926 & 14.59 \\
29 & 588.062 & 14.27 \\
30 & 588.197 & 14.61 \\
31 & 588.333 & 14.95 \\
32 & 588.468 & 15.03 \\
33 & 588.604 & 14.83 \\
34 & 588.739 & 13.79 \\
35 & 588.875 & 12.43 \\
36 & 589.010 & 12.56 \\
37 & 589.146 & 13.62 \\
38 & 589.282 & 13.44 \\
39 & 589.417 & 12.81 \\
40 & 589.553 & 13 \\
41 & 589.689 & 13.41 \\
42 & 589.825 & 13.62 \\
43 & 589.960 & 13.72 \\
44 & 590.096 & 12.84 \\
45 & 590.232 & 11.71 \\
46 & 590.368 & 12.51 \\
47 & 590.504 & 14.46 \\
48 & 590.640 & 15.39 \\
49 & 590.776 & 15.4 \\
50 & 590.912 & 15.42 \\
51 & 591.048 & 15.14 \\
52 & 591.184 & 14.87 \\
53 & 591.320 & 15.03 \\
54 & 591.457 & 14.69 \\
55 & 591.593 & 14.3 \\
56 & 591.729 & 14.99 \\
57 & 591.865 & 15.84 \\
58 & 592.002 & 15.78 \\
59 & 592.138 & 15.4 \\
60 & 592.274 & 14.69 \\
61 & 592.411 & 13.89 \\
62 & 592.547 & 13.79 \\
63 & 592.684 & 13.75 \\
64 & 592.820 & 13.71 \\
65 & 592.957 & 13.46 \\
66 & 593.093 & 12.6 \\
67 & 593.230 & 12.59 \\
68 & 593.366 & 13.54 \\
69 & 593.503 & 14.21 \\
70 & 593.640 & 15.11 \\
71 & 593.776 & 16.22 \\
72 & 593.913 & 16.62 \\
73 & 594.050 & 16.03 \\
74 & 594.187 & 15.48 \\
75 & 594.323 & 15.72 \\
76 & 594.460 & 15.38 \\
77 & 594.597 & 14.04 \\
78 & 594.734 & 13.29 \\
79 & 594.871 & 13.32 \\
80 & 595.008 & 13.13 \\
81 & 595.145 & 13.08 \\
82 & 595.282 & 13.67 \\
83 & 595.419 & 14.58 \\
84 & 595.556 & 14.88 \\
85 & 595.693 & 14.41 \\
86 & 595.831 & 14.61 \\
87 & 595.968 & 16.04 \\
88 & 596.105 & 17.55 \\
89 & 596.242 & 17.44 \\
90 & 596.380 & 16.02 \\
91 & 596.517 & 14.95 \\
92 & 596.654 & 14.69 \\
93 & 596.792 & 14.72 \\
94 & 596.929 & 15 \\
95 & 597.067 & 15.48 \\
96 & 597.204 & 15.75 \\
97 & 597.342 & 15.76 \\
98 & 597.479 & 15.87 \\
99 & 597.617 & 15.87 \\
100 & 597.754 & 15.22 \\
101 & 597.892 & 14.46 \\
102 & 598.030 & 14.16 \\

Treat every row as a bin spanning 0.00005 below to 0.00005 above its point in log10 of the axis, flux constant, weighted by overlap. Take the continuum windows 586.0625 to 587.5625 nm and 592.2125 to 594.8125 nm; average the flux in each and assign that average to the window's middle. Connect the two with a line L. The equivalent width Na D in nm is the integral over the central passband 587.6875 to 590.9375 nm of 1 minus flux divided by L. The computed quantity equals 0.15 nm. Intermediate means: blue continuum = 14.8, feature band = 13.9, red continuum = 14.4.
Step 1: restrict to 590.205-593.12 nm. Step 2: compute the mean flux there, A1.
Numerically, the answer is 14.5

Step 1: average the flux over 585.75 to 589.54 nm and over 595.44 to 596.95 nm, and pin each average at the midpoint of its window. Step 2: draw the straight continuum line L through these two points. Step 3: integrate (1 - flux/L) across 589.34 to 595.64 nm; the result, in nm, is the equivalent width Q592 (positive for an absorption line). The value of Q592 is 0.31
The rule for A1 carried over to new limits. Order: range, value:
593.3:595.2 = 14.7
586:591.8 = 14.4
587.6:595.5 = 14.3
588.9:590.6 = 13.2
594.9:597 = 15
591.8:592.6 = 14.9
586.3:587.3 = 14.2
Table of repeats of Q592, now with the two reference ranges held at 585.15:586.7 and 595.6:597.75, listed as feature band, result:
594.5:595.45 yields 0.107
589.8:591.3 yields 0.055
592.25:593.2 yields 0.088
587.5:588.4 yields -0.077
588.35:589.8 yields 0.091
